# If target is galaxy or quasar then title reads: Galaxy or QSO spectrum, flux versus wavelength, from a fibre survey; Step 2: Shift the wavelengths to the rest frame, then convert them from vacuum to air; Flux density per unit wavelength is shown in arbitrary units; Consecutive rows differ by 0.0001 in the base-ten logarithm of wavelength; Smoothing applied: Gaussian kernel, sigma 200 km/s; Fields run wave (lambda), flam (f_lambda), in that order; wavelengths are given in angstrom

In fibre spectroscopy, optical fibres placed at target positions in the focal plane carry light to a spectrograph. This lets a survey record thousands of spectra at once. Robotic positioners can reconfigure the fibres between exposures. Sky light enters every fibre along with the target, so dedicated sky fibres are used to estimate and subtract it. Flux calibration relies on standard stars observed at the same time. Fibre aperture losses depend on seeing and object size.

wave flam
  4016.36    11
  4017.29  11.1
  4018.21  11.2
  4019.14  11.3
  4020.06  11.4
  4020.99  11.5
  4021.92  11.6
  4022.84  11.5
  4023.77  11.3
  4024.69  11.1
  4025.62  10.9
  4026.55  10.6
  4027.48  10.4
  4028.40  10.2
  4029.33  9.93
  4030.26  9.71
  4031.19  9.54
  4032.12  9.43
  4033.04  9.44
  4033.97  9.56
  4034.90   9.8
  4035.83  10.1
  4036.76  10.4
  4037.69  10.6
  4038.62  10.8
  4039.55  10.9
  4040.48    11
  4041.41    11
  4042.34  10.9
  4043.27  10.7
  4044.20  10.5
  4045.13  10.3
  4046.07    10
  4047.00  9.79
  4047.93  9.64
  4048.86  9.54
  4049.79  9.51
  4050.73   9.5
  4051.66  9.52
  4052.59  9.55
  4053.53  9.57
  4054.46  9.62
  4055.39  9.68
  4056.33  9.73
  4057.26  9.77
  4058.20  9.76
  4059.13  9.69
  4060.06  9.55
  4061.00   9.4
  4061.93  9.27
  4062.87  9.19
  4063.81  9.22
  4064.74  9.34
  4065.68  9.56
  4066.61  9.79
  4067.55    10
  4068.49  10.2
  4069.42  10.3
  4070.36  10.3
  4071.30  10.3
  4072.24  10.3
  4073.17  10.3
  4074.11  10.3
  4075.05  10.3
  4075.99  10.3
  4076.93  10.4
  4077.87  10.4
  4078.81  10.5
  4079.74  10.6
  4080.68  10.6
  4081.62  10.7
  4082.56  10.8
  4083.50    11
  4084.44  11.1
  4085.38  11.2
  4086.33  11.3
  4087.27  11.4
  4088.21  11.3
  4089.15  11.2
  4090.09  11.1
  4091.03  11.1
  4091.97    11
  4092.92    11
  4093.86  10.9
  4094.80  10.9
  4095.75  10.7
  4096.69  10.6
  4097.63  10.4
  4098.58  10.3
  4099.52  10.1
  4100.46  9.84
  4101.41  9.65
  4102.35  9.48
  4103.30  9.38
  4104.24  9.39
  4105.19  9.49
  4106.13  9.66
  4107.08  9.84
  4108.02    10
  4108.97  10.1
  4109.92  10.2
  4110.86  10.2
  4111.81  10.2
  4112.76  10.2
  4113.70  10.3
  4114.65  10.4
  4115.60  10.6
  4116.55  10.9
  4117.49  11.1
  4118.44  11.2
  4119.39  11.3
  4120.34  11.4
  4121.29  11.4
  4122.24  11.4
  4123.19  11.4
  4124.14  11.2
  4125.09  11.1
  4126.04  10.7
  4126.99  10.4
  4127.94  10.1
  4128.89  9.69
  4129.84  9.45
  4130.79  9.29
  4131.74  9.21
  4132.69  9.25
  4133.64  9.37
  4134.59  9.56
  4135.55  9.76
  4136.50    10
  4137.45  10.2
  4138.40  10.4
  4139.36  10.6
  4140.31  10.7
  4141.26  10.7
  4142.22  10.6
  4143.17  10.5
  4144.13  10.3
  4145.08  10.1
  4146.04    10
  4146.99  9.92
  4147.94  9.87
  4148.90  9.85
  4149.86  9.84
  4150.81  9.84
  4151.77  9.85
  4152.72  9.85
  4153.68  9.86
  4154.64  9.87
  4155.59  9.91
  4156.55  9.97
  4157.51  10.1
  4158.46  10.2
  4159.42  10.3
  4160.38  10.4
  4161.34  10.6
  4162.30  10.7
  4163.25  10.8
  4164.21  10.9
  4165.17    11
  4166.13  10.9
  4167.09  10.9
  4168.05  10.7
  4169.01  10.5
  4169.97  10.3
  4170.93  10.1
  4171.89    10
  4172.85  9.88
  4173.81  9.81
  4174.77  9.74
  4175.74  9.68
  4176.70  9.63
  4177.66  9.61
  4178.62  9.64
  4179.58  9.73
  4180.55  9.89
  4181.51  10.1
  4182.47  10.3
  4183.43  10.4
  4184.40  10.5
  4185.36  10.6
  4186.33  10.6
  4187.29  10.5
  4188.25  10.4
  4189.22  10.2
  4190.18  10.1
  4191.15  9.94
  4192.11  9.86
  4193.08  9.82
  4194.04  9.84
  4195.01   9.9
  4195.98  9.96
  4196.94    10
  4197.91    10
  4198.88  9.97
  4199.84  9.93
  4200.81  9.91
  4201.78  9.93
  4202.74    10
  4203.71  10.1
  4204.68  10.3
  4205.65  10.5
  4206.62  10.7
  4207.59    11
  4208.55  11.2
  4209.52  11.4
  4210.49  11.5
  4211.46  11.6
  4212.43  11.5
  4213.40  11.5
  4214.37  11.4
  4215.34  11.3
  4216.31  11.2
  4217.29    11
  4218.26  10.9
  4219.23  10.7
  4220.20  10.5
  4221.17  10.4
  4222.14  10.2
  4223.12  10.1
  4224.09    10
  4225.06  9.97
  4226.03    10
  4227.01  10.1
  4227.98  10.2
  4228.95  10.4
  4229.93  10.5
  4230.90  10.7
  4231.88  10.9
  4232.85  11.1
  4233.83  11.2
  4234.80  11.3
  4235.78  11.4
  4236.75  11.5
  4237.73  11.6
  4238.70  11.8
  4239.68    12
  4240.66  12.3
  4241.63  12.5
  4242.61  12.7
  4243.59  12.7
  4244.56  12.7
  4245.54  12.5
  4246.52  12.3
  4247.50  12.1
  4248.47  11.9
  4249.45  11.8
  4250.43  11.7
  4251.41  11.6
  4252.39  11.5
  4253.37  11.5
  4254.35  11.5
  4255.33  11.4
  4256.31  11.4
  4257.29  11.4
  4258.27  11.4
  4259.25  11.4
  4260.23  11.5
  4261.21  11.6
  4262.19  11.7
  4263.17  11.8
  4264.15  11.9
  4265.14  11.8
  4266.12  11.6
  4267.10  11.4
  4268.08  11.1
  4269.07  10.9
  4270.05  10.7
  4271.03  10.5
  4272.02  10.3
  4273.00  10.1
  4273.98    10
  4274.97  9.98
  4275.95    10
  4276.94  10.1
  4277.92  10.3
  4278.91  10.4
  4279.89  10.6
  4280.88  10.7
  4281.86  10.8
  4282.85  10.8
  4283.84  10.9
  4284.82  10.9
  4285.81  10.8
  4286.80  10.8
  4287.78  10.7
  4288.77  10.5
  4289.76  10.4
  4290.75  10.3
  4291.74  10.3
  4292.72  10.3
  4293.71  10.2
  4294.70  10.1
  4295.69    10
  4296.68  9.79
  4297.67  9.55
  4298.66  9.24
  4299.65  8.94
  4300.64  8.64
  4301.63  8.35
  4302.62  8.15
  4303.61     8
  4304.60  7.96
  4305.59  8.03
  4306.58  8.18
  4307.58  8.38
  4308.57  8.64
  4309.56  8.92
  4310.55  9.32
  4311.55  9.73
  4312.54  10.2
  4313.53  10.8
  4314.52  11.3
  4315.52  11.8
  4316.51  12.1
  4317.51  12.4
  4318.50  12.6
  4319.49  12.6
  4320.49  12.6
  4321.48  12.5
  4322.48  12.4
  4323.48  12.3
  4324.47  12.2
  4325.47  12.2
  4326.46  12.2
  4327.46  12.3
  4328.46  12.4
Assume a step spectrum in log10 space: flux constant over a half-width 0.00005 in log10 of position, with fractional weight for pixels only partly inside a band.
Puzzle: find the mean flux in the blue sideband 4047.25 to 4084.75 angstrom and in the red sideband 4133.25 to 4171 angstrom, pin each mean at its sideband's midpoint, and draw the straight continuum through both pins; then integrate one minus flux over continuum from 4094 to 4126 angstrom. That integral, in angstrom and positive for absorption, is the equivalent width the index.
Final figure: -1.04 angstrom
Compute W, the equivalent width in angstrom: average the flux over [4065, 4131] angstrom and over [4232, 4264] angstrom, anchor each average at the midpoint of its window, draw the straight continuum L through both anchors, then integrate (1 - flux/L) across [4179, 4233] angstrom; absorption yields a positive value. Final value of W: 4.6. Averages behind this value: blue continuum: 10.5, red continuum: 11.8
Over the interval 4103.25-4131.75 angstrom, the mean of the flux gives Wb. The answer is 10.4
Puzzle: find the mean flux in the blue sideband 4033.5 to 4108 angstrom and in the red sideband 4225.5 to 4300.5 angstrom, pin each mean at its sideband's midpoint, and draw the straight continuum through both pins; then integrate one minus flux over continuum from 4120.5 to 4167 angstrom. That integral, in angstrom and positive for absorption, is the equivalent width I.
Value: 1.1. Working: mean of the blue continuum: 10.2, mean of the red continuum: 11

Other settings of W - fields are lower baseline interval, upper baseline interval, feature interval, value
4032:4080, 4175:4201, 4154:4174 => -0.7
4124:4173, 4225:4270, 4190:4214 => 1.0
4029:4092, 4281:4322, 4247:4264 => -2.4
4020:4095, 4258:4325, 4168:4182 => 0.7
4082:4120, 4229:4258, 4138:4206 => 5.7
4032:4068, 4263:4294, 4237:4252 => -2.2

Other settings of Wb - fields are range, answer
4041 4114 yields 10.2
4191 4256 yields 11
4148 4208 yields 10.2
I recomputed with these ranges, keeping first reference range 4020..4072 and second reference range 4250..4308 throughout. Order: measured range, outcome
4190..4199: 0.3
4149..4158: 0.3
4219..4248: -2.4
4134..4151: 0.1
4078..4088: -0.7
